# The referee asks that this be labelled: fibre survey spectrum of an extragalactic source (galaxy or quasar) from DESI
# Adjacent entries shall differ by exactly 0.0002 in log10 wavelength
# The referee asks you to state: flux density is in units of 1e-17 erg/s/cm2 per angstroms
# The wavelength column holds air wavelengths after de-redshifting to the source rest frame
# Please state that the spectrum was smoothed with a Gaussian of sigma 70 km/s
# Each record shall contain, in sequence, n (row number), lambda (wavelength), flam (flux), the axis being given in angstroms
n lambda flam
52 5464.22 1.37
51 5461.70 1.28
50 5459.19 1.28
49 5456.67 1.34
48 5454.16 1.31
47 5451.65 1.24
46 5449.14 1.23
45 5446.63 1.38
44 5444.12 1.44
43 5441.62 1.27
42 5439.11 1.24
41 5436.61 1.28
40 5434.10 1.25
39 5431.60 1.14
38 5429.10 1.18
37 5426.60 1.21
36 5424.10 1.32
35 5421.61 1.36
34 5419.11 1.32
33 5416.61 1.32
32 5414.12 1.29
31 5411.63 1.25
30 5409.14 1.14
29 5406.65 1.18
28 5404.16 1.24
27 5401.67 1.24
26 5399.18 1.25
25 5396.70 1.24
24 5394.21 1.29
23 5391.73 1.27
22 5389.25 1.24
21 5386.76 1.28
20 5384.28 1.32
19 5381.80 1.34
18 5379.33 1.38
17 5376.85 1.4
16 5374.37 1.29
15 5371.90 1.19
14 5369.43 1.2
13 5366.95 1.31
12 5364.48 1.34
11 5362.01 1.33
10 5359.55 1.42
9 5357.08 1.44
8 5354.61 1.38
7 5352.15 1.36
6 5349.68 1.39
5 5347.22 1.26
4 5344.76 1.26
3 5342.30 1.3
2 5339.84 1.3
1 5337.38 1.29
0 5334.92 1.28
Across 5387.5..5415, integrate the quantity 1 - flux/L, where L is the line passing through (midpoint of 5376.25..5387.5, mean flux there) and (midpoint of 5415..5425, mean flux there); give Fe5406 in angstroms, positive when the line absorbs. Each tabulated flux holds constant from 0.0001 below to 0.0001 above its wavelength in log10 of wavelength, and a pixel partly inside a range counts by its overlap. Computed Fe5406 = 2.00 angstroms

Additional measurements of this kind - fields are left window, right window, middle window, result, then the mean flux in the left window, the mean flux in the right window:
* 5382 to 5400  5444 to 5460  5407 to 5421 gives 0.27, 1.27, 1.31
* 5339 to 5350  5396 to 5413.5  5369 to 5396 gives -0.94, 1.3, 1.22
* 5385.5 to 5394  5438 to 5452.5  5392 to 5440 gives 1.24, 1.27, 1.3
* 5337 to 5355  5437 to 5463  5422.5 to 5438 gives 0.84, 1.32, 1.3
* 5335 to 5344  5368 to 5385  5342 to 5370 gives -0.86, 1.29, 1.3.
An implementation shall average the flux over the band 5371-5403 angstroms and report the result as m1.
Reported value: 1.29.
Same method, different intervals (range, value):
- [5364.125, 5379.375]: 1.29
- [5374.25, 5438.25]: 1.27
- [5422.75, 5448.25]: 1.27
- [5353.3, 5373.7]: 1.33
